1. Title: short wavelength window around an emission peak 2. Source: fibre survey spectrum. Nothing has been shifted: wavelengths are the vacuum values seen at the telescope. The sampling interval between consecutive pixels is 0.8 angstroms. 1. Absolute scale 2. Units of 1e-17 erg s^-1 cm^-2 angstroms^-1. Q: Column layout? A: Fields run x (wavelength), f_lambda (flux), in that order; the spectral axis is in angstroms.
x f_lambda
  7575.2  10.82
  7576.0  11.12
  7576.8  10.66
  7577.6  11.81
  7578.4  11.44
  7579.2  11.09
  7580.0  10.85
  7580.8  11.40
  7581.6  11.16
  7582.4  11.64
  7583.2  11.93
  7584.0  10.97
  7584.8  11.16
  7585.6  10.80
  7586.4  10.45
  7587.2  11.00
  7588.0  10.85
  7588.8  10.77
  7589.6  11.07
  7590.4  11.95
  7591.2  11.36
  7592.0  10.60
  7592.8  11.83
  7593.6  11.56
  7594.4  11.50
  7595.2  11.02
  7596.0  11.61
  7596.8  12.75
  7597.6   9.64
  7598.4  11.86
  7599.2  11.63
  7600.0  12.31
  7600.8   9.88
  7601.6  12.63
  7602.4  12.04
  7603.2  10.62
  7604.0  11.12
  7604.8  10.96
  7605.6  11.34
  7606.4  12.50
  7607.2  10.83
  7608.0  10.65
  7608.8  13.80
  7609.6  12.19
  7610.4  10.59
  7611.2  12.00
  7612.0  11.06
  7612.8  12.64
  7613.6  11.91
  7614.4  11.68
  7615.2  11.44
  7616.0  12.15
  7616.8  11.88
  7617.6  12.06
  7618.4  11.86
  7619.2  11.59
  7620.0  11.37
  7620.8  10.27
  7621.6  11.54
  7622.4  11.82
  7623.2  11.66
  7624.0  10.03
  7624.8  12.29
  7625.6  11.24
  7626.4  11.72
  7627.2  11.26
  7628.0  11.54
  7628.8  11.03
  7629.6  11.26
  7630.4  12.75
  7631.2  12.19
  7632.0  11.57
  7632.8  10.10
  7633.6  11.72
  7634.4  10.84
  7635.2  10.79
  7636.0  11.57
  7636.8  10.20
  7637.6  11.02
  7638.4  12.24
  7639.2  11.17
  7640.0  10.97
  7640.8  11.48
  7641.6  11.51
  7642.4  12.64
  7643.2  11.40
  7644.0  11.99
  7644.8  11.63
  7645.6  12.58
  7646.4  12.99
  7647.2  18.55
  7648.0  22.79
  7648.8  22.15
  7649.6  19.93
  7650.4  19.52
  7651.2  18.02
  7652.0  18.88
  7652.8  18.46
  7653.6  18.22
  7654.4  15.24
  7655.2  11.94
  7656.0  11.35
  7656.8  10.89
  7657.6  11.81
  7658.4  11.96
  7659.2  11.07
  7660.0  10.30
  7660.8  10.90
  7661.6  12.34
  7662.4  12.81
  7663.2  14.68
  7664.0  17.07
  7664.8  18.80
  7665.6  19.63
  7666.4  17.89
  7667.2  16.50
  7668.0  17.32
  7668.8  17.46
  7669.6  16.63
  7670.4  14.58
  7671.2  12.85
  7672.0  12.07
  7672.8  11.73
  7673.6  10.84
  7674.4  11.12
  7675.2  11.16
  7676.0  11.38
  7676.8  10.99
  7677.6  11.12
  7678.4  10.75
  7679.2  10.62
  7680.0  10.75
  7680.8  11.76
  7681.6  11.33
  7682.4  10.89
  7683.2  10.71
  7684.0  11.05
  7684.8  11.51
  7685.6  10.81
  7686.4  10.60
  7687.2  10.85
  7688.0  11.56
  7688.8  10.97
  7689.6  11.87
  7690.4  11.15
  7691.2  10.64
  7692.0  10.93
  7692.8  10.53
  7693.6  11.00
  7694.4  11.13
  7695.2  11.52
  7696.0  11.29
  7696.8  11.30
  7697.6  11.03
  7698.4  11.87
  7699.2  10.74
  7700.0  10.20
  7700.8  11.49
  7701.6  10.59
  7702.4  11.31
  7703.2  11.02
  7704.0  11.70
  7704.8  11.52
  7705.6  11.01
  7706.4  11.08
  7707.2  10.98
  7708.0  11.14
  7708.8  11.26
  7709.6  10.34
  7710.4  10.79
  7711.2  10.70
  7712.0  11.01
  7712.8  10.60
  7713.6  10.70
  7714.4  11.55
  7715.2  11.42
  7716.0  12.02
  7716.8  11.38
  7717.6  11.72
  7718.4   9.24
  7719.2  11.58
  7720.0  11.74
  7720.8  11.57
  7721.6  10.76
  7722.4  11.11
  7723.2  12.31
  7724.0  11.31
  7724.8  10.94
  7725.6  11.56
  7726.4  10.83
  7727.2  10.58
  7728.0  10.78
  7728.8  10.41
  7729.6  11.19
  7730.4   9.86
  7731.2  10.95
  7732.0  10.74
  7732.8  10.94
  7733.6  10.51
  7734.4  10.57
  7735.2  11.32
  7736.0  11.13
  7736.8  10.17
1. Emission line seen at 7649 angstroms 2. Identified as [S II] 6716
